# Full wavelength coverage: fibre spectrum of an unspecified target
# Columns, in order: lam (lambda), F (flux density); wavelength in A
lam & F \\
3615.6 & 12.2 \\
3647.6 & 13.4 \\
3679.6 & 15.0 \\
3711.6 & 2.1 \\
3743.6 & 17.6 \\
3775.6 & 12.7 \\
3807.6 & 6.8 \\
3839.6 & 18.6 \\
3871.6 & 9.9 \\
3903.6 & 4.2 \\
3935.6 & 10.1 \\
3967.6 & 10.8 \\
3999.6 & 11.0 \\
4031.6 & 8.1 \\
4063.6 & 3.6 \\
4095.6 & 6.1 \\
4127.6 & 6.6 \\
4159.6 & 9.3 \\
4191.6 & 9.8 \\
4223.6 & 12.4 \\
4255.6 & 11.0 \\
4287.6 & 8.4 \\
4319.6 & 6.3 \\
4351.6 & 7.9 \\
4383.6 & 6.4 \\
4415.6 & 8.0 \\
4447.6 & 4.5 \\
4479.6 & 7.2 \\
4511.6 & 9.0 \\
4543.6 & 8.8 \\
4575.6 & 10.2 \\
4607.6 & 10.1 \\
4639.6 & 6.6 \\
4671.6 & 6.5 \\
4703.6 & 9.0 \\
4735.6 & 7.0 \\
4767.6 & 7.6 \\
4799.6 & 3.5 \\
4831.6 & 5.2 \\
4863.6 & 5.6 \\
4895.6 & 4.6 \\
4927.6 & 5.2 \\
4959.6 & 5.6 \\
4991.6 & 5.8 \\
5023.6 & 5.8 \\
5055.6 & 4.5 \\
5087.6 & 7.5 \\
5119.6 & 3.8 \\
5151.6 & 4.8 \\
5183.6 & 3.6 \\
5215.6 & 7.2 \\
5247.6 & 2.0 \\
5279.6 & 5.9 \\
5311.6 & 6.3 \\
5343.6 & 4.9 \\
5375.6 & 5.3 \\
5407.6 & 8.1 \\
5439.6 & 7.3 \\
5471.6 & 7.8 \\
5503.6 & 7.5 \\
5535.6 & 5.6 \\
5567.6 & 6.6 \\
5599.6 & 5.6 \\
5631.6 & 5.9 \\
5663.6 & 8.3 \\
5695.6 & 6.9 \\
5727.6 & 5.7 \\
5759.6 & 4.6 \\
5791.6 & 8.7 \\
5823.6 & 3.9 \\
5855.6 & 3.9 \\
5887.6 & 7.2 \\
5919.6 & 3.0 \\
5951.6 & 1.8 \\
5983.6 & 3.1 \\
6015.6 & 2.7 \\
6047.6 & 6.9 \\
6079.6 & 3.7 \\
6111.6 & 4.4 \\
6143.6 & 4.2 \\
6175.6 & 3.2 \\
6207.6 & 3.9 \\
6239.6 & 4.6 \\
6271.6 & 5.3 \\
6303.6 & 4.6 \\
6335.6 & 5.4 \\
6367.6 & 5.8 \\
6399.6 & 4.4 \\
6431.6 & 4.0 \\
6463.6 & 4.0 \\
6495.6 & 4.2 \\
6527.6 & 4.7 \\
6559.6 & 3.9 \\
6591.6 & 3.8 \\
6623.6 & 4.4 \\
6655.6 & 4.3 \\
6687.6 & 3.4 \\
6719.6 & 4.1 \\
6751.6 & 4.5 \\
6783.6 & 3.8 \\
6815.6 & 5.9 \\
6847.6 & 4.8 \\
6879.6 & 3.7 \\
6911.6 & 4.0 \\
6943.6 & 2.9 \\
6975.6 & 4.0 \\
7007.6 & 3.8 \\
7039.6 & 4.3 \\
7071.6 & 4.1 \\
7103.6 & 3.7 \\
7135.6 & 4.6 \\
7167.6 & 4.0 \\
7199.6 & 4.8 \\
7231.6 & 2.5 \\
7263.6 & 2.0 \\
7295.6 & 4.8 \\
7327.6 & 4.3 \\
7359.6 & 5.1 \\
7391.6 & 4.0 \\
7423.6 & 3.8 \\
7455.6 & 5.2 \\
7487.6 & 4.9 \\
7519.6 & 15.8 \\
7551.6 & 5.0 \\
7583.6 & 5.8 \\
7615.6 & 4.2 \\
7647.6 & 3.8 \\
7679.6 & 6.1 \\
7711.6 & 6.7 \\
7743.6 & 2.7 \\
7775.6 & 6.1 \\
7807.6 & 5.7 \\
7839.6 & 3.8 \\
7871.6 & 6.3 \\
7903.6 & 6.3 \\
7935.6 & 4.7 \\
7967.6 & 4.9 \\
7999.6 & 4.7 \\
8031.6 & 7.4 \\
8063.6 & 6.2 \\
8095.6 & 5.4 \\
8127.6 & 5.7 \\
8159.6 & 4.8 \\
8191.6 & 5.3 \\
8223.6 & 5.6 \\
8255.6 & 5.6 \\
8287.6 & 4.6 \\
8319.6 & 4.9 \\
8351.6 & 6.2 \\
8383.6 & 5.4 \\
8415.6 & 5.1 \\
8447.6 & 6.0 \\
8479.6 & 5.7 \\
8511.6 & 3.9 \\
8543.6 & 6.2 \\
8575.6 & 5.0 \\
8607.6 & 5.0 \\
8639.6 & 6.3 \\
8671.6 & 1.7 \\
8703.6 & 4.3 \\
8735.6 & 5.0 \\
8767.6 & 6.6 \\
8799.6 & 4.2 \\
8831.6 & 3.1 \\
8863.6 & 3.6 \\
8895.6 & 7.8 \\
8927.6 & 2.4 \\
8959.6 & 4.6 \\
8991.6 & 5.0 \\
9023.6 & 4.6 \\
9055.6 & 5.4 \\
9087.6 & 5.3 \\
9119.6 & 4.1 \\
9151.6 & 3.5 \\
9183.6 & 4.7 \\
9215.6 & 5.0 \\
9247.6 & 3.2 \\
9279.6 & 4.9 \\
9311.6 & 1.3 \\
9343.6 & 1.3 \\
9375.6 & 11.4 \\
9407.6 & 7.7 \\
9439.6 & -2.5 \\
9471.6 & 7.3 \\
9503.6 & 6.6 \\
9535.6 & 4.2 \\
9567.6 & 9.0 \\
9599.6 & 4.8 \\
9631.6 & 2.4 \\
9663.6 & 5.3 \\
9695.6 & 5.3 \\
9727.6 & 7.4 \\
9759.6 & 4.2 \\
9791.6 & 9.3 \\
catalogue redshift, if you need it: 1.016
